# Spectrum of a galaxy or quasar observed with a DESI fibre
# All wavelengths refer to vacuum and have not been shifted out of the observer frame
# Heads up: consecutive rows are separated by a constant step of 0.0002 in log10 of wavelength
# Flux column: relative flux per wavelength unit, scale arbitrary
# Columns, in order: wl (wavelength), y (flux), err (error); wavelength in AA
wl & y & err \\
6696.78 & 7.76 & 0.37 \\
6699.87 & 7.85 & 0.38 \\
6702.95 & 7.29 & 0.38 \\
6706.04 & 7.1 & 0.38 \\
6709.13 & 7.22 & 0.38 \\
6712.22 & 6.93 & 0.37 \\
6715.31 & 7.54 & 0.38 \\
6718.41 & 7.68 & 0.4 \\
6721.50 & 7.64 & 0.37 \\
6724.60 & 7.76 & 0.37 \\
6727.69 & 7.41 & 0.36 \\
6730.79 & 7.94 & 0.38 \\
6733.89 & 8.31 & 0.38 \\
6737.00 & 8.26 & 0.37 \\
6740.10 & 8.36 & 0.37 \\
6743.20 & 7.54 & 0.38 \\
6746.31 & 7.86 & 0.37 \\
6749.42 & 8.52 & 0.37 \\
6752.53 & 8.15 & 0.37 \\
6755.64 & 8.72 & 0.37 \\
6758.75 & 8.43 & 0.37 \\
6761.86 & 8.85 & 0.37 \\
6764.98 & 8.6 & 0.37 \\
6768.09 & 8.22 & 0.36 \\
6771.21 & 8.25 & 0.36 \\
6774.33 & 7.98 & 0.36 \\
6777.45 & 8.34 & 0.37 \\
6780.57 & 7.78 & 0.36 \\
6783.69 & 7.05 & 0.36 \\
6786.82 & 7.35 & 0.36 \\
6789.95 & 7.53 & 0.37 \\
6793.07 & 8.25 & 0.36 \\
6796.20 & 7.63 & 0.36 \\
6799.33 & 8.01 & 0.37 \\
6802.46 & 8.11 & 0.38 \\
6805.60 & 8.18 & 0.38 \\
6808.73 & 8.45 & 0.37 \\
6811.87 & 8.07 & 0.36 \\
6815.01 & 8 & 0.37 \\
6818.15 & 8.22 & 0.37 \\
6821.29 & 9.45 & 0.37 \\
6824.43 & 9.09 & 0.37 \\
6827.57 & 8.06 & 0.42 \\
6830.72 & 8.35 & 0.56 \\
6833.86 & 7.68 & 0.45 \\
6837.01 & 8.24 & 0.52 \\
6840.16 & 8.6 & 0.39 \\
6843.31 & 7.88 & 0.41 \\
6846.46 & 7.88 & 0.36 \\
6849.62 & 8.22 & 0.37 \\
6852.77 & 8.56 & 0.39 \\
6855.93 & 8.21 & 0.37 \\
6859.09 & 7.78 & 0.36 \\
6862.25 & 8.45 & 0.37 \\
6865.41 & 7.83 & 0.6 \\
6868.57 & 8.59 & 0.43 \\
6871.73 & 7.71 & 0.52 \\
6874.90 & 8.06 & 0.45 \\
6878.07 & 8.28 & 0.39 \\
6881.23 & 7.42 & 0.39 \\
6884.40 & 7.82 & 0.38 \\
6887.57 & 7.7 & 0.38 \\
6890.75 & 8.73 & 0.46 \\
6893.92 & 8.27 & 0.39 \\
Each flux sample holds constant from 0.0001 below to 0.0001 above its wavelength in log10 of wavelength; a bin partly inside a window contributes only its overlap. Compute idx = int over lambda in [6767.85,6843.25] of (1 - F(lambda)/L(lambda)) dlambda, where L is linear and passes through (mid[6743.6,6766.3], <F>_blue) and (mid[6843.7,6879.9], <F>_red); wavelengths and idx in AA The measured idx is 1.4 AA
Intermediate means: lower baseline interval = 8.4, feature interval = 8.11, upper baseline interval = 8.13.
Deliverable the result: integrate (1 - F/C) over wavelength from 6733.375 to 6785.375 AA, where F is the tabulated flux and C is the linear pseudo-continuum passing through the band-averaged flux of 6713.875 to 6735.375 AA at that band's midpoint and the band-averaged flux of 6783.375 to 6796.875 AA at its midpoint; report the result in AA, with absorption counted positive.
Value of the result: -3.5 AA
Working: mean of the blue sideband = 7.75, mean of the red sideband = 7.6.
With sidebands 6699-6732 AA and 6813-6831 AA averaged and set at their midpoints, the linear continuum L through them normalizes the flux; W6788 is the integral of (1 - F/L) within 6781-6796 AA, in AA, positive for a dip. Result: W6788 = 1.2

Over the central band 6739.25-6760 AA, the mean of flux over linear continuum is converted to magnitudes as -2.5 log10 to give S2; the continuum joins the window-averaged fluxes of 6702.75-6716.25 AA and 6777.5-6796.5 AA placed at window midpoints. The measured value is -0.11 mag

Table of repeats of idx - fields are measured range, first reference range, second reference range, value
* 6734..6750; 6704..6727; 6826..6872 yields -1.2 AA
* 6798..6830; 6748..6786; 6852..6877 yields -0.7 AA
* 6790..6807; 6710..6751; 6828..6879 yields 0.0 AA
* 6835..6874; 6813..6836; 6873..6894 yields 0.2 AA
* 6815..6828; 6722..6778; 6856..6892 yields -0.9 AA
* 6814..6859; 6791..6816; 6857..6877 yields -1.3 AA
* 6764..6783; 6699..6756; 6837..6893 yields -0.6 AA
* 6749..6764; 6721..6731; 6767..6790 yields -1.5 AA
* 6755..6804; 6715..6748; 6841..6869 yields -0.5 AA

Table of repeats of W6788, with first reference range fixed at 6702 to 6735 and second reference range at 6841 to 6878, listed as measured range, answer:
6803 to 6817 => -0.46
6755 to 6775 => -1.87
